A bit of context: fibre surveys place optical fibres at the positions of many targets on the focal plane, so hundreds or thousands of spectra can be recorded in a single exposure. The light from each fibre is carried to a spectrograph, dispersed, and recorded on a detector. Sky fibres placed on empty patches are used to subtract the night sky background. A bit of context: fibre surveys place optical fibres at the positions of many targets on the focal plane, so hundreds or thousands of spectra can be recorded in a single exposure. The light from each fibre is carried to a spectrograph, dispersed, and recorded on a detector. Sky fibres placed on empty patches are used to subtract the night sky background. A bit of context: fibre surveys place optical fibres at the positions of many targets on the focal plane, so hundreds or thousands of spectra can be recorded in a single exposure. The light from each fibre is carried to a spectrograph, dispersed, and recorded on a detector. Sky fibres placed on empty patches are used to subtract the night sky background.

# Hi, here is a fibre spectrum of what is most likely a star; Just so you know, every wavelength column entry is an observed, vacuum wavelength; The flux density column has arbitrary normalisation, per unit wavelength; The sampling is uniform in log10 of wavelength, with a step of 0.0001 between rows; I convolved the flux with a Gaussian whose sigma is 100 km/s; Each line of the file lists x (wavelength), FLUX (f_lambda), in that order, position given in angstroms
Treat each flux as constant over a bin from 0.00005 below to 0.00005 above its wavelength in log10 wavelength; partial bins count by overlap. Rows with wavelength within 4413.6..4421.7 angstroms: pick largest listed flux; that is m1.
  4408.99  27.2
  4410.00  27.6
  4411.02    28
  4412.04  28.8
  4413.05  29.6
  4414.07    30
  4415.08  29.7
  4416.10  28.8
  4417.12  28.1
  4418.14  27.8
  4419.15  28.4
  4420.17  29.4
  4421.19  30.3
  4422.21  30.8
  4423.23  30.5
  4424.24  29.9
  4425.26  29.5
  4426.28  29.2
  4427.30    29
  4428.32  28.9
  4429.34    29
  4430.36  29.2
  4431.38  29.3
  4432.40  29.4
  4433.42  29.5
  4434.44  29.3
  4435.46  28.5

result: 30.3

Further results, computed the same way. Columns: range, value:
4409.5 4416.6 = 30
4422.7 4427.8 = 30.5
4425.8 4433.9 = 29.5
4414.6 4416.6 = 29.7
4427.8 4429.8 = 29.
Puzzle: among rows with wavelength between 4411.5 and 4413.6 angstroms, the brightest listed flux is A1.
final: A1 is 29.6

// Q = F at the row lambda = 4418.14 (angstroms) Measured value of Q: 27.8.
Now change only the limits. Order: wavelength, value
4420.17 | 29.4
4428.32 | 28.9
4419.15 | 28.4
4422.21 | 30.8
